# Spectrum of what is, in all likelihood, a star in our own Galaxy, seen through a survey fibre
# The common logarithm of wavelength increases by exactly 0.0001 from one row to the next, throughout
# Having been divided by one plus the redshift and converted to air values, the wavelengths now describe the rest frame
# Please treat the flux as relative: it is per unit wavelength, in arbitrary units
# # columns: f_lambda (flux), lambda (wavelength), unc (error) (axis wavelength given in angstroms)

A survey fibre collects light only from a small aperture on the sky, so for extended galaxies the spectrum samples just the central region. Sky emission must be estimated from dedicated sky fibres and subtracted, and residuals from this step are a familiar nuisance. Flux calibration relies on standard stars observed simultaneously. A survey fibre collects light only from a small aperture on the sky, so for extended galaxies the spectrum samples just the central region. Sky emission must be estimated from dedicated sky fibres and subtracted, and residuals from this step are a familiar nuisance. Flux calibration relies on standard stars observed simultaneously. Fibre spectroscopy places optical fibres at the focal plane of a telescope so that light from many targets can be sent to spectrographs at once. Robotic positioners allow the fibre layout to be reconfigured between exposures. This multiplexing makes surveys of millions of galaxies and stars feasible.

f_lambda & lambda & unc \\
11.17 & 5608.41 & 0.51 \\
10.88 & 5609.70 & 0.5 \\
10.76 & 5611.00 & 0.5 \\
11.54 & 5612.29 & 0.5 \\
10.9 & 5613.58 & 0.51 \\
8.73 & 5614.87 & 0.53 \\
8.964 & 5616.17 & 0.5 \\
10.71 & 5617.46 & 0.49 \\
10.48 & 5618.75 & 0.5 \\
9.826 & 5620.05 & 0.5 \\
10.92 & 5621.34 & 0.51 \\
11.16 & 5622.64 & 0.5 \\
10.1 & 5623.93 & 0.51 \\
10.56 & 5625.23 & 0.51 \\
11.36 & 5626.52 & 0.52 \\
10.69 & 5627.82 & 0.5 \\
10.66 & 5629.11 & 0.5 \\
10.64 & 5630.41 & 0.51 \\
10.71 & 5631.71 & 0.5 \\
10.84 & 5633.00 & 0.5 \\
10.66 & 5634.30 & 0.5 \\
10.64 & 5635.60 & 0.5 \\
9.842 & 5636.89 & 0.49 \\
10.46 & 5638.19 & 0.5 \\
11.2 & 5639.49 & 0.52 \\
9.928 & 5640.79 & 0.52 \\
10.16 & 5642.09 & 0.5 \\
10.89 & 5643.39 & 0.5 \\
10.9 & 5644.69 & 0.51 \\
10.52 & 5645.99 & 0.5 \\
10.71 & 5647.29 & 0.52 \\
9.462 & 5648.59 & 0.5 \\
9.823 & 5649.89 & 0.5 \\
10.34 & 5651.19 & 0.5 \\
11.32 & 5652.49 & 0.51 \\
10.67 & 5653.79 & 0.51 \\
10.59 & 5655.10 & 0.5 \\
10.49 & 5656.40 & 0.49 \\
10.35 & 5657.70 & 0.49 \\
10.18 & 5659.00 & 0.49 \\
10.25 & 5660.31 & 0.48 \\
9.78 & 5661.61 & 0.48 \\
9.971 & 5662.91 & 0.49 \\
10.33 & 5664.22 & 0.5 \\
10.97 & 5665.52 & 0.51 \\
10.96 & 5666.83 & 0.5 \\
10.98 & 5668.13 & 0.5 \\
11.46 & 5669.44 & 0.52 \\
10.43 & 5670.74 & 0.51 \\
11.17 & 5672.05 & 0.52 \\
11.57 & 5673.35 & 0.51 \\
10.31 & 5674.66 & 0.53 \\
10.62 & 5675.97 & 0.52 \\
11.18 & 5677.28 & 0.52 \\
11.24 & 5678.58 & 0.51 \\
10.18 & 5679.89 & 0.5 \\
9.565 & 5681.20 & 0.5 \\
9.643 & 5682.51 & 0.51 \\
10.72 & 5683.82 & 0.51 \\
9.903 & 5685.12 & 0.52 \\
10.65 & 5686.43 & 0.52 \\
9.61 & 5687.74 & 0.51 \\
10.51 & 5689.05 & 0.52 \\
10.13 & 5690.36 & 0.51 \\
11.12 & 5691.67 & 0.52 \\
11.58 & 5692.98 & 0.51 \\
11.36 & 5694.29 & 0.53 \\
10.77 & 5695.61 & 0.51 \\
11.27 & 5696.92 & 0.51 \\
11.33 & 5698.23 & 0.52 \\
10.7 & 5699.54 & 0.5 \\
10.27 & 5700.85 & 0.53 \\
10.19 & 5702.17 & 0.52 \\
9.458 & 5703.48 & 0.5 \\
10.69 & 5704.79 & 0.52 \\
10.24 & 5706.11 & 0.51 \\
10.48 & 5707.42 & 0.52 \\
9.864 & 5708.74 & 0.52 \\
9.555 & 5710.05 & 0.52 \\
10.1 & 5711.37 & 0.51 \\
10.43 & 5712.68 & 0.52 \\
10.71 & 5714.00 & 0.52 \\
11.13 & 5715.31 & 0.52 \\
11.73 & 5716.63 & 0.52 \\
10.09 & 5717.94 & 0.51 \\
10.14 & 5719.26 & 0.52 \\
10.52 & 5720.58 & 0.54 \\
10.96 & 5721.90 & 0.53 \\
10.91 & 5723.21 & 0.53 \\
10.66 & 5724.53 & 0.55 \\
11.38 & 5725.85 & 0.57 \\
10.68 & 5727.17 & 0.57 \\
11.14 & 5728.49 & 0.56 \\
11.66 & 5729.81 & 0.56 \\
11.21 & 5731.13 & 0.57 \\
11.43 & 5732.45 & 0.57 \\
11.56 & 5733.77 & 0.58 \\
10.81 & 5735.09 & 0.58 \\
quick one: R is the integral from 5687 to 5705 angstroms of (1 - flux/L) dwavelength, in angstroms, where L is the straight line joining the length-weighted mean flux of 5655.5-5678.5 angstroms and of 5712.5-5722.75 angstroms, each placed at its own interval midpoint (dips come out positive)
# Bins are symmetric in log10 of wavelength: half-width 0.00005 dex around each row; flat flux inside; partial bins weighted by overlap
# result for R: 0.1 angstroms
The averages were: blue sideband 10.7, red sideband 10.7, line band 10.6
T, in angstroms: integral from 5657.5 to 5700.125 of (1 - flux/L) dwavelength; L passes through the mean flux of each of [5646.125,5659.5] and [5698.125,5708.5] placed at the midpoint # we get -1.1 angstroms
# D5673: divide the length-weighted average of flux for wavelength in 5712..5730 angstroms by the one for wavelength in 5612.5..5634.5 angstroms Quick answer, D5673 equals 1.03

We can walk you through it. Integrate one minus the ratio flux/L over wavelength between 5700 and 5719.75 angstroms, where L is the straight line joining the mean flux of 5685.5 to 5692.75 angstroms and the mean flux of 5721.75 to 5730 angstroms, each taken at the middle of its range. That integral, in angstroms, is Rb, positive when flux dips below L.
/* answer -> 0.8 angstroms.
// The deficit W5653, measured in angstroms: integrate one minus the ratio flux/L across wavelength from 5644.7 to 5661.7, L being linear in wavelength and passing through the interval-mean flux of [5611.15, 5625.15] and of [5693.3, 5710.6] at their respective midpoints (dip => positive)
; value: 0.1 angstroms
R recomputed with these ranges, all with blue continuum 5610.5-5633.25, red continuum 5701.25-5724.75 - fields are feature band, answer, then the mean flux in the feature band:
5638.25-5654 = 0.0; 10.5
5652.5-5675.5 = -0.3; 10.6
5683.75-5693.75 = -0.1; 10.5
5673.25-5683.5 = 0.0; 10.5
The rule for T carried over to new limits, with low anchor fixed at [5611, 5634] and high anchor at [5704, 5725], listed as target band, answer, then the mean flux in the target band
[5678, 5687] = 0.2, 10.3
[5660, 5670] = -0.1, 10.6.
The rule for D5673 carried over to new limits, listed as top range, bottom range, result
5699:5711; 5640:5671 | 0.97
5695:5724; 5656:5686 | 1.00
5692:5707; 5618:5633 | 1.01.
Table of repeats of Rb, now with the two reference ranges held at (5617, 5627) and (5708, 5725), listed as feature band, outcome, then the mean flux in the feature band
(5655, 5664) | 0.3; 10.2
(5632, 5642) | 0.1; 10.5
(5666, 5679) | -0.5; 11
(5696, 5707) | 0.0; 10.5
